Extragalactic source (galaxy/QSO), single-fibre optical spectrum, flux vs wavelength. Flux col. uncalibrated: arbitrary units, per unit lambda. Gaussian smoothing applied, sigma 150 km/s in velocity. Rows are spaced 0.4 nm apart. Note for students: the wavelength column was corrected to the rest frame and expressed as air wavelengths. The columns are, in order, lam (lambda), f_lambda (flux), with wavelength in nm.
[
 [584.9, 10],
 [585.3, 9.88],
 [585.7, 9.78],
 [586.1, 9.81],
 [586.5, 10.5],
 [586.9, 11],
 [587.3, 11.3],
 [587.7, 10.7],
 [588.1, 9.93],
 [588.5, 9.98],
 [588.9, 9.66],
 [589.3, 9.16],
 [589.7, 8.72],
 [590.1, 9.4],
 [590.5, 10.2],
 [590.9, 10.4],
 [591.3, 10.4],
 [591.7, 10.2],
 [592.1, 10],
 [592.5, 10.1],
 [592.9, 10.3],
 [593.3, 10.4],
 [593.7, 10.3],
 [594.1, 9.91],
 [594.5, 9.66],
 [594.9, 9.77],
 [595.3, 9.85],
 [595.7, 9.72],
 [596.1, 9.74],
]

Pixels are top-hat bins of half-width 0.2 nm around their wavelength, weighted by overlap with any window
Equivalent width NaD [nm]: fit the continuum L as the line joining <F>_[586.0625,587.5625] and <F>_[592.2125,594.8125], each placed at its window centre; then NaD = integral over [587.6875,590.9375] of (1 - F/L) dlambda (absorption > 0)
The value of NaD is 0.24 nm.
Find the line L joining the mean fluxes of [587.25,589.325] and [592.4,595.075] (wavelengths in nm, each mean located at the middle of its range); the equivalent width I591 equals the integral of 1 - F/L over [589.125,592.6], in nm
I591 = 0.09 nm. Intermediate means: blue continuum 10.1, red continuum 10.1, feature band 9.84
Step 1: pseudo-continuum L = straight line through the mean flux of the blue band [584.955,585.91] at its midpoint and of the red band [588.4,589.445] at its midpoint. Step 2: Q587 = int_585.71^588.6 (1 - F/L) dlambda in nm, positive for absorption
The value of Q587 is -0.21 nm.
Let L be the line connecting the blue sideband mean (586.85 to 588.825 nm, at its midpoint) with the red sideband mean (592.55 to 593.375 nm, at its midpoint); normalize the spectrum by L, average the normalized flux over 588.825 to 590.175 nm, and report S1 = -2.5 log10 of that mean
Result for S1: 0.14 mag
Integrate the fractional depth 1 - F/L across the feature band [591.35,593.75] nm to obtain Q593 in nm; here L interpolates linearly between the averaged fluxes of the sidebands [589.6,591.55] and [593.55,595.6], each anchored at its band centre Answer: -0.08 nm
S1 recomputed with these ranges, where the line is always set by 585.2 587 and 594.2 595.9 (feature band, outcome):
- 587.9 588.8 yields 0.02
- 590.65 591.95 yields -0.04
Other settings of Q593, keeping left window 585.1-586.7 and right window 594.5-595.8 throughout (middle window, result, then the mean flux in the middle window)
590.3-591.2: -0.04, 10.3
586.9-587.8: -0.10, 11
